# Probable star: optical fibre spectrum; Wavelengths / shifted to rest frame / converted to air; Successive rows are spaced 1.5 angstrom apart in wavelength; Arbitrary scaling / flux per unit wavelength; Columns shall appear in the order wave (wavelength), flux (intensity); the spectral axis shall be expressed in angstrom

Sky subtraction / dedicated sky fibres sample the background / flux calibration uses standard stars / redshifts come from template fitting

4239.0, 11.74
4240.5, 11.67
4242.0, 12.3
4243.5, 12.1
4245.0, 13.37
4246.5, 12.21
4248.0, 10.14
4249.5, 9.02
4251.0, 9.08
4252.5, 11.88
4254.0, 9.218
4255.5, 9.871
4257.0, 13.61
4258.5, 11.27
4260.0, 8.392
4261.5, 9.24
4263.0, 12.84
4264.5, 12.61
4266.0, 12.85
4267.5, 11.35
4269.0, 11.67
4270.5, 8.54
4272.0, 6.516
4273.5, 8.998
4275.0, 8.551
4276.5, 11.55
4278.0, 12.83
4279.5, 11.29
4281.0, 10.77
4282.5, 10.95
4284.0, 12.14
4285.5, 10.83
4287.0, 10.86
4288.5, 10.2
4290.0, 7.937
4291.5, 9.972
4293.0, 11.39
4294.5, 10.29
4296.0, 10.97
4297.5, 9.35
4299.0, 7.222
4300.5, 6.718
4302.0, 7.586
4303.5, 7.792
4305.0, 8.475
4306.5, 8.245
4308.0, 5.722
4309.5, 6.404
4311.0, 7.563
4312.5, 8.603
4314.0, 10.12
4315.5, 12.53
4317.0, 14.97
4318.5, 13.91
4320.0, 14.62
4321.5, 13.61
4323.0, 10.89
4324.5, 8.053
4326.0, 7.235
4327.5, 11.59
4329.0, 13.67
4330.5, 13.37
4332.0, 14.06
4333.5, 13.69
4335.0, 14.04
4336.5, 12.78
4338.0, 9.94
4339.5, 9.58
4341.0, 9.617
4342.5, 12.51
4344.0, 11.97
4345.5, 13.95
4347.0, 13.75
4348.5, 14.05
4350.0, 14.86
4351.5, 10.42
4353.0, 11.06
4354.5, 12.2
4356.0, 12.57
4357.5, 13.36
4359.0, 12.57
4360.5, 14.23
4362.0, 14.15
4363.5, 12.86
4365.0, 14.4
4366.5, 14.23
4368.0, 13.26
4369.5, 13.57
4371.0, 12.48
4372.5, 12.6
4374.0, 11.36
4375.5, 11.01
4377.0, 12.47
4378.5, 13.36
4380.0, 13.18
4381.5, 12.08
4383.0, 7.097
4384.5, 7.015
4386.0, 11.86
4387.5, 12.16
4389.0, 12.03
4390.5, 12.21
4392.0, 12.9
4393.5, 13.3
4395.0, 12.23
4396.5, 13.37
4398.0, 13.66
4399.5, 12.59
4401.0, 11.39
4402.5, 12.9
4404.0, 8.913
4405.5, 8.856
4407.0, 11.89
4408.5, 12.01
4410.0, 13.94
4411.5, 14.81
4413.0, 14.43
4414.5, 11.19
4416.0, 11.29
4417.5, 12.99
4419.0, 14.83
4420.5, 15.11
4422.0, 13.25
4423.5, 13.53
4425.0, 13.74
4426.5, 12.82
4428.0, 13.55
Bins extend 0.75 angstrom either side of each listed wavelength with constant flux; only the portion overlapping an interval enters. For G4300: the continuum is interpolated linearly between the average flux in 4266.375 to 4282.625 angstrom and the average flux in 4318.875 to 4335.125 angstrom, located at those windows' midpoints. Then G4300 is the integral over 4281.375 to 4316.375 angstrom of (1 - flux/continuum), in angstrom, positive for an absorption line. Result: 6.0 angstrom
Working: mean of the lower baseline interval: 10.3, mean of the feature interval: 9.25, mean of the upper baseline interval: 12.2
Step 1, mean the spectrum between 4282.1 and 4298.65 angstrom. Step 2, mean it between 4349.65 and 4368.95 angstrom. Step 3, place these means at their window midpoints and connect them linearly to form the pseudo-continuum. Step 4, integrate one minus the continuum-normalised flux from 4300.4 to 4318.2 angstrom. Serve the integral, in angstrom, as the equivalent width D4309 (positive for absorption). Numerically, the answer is 3.53 angstrom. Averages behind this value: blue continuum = 10.4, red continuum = 13.1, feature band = 8.93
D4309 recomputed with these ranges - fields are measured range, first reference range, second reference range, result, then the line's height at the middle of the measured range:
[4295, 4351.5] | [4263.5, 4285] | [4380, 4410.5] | 1.2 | 11.1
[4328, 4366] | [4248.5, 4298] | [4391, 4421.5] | -3.6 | 11.7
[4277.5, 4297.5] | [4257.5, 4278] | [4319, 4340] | 0.4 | 11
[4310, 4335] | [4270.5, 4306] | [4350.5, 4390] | -2.4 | 10.7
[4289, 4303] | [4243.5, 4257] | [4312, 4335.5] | 3.2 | 11.7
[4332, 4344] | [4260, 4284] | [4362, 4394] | -0.3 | 11.6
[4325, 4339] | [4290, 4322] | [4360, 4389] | -1.9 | 10.7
